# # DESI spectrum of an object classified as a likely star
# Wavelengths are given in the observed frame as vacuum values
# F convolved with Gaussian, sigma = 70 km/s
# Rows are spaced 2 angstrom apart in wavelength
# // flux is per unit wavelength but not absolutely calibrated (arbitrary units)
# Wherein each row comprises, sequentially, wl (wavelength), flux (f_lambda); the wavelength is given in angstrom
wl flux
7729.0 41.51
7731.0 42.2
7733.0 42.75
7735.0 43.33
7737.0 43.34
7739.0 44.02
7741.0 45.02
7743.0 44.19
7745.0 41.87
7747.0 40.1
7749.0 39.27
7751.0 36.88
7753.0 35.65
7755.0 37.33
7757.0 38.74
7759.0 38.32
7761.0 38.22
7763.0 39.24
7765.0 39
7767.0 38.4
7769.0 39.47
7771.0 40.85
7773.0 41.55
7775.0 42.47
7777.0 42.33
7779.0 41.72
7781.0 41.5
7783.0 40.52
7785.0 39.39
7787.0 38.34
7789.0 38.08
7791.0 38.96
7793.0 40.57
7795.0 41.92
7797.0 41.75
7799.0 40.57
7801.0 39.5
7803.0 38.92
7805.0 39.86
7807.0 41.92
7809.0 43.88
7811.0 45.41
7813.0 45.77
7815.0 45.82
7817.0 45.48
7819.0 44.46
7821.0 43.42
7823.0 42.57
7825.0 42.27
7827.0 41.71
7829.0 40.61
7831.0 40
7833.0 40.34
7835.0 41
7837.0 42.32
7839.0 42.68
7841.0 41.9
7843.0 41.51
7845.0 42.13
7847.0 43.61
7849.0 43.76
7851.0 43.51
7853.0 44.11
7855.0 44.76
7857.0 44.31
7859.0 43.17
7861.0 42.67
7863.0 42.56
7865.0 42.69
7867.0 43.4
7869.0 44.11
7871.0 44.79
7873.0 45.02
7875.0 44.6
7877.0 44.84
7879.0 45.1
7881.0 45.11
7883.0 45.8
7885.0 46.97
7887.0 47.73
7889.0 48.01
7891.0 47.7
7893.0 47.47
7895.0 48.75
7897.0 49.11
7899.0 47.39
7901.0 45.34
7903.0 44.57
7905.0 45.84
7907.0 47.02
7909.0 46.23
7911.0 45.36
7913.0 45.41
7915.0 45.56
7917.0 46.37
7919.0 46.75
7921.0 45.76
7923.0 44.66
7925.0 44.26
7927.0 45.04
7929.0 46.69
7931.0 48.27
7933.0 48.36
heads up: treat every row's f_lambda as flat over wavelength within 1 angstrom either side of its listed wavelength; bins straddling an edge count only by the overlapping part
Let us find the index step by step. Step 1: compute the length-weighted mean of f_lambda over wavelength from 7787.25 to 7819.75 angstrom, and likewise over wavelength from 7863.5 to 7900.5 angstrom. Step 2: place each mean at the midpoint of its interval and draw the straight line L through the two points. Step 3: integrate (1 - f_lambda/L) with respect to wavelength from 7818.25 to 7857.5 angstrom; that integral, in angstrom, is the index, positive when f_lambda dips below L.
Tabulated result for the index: 1.1 angstrom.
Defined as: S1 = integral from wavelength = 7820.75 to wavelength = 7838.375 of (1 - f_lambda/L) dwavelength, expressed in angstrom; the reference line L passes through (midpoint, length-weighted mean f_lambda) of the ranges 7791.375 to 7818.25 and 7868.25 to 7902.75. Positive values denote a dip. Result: 0.8 angstrom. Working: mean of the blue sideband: 42.4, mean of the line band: 41.5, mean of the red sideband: 46.3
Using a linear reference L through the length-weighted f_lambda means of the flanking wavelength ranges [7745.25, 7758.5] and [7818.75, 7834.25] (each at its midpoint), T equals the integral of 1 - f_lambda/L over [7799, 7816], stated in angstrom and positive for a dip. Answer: -0.7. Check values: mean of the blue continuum 38.2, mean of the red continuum 41.8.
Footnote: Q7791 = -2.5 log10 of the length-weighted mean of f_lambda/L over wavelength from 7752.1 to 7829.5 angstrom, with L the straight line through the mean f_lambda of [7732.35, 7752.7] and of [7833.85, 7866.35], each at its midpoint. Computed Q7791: 0.036 mag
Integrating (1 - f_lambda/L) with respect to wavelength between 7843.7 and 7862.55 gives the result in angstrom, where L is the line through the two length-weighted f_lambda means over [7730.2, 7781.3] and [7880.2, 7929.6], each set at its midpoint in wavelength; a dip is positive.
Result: 0.4 angstrom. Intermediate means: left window 40.7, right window 46.4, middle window 43.5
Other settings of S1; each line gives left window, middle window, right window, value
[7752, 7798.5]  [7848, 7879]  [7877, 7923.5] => 0.37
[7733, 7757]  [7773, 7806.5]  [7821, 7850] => 0.80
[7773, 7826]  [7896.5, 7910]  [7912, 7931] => -0.37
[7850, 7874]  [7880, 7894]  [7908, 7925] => -0.73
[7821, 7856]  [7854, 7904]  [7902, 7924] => -1.39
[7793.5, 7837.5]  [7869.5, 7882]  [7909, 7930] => -0.19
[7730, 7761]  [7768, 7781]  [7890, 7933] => 0.11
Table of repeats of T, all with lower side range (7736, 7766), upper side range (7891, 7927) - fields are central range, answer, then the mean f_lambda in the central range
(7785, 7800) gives 0.62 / 40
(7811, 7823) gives -0.61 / 44.8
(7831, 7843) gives 0.53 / 41.5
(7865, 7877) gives 0.13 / 44.3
